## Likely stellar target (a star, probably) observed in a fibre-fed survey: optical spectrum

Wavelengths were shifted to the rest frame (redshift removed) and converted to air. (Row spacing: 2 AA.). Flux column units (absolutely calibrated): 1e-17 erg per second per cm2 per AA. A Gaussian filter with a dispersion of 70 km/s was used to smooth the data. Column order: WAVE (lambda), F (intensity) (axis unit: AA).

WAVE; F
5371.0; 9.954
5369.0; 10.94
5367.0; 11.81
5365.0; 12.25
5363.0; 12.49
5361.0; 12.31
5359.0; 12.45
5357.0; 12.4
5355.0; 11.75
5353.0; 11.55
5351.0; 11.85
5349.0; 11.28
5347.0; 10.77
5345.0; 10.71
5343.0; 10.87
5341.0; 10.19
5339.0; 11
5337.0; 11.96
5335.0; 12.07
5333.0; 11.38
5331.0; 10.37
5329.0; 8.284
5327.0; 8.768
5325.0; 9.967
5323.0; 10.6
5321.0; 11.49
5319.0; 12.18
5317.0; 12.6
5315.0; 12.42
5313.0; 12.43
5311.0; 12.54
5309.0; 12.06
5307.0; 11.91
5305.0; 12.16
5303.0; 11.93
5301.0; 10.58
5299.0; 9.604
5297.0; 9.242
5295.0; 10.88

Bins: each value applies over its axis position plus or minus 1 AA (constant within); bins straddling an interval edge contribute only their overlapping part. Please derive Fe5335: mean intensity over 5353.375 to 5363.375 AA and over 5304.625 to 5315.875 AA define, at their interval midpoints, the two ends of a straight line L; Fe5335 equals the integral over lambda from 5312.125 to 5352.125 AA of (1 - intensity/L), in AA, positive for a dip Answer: 3.9 AA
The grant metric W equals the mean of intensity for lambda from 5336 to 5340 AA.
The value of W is 11.5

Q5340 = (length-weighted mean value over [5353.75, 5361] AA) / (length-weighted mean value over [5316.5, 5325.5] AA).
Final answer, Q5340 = 1.1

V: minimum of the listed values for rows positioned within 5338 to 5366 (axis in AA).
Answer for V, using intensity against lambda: 10.19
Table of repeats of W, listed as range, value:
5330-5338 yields 11.4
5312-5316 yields 12.4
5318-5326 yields 11.1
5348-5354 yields 11.6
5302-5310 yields 12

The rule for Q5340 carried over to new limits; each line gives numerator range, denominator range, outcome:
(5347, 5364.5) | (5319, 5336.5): 1.14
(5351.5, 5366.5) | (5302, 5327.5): 1.04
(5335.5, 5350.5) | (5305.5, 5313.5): 0.90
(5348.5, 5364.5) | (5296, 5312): 1.07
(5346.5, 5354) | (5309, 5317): 0.92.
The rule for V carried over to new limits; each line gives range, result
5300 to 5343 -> 8.284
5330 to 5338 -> 10.37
